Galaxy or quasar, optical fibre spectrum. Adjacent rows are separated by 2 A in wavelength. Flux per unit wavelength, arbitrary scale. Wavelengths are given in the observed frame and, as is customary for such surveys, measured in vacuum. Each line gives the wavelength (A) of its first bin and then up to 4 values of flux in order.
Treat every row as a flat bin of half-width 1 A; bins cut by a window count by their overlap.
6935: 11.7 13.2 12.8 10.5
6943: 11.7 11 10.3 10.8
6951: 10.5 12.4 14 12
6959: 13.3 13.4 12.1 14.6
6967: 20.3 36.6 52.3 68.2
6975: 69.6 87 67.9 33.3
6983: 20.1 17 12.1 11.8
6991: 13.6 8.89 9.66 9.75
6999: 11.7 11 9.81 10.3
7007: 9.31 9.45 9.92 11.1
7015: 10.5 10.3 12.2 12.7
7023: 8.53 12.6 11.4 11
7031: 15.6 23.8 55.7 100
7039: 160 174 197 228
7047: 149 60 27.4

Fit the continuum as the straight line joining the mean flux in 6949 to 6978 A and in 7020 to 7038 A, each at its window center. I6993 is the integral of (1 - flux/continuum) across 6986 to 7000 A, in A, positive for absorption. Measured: 8.7 A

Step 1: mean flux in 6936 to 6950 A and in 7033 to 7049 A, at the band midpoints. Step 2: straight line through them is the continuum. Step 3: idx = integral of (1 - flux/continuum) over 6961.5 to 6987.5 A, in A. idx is 6.3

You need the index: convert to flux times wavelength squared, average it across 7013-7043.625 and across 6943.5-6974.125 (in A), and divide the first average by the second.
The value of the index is 2.51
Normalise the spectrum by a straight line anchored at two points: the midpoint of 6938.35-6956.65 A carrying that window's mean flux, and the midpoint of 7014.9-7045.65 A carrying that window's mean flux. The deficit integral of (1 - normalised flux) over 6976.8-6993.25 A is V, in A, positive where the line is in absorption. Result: 2.4 A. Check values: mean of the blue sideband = 11.5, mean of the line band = 28.4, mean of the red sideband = 65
